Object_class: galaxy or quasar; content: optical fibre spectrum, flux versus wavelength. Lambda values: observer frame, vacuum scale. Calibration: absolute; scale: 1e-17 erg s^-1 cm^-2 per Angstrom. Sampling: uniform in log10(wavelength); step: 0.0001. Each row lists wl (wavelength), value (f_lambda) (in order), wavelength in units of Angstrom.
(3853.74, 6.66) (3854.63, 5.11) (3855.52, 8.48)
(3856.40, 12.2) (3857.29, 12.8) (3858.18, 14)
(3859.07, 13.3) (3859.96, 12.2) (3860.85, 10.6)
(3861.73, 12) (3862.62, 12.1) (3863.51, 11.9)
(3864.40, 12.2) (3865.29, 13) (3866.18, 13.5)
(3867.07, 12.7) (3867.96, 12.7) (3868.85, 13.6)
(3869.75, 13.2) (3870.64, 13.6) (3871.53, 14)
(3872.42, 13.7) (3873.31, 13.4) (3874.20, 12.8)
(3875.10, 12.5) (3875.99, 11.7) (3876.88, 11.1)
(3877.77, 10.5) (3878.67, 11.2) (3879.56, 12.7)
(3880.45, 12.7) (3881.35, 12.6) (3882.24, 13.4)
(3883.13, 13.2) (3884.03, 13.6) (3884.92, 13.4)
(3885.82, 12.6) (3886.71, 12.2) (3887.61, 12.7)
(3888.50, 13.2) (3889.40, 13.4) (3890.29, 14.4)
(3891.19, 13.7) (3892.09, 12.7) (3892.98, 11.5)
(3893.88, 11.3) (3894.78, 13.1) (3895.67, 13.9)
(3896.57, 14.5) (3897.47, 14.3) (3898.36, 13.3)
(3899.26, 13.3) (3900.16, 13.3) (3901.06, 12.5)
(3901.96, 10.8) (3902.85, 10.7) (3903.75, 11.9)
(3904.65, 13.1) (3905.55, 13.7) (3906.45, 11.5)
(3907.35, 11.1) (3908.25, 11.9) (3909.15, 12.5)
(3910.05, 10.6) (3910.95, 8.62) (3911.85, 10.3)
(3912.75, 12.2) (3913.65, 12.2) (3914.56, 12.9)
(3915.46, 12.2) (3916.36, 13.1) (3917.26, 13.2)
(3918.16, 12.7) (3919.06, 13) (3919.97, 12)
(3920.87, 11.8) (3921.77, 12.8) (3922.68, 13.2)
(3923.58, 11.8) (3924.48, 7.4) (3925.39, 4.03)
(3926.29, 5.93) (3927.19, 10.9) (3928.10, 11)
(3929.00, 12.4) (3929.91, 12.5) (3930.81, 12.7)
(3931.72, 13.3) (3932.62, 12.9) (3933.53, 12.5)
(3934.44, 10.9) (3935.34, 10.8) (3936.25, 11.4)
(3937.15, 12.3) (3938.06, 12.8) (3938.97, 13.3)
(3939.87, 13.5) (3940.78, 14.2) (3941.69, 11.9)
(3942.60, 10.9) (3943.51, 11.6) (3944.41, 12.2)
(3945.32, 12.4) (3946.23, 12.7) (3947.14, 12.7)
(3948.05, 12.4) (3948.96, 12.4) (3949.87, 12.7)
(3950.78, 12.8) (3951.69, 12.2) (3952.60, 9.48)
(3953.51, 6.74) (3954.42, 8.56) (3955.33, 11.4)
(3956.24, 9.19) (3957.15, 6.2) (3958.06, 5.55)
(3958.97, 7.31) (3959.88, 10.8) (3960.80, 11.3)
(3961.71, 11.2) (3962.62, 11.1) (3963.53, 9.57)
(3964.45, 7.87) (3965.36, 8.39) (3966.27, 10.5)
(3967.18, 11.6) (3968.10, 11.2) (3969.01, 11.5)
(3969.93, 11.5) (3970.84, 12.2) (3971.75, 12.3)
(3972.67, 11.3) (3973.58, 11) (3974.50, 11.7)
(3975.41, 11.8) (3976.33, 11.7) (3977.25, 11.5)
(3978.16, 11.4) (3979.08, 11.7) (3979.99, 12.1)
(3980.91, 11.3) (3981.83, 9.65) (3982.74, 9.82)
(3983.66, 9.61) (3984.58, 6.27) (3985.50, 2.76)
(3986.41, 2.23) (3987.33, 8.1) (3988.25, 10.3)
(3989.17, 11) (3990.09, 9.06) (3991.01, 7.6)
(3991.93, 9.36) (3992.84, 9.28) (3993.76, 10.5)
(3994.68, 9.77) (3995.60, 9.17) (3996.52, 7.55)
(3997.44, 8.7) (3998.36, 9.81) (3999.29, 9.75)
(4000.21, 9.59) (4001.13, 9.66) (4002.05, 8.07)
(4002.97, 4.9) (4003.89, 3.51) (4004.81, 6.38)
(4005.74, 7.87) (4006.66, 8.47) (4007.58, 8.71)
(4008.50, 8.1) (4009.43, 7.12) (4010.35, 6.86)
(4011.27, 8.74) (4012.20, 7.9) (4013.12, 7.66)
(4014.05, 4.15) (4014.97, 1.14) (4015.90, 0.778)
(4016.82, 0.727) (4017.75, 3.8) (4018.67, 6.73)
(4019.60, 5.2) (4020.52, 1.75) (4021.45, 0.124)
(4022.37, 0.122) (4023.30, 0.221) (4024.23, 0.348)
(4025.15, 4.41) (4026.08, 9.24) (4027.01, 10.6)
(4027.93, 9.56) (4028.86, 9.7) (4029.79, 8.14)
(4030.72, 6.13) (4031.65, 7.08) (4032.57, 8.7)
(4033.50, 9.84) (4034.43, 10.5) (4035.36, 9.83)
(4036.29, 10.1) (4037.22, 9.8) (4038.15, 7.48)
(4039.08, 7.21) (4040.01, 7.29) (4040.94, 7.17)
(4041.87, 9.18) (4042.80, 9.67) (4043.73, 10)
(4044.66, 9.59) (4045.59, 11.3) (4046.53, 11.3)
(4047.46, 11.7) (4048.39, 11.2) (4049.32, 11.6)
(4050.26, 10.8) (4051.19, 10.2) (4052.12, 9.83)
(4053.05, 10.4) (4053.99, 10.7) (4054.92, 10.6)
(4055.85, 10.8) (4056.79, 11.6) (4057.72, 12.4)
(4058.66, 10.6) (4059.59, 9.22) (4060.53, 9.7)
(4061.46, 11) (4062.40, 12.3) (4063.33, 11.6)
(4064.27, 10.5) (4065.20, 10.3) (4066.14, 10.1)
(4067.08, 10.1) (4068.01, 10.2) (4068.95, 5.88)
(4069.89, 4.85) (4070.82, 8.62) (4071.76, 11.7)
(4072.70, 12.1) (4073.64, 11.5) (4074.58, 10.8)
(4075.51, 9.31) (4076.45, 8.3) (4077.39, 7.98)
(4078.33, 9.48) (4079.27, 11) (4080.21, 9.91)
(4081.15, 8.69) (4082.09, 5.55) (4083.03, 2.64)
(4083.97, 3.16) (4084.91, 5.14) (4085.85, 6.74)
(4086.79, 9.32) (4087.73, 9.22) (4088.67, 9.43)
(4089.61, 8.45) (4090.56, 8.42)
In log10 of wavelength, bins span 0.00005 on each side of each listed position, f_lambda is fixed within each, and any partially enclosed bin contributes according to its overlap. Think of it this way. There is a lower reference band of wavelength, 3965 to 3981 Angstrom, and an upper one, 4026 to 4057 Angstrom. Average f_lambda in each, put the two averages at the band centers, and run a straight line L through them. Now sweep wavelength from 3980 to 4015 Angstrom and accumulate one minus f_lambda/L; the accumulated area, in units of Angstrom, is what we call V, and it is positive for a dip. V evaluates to 8.9 Angstrom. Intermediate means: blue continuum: 11.4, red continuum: 9.66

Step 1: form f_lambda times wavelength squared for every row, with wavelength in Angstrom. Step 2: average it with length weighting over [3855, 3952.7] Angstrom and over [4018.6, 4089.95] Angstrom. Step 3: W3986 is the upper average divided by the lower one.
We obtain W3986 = 0.76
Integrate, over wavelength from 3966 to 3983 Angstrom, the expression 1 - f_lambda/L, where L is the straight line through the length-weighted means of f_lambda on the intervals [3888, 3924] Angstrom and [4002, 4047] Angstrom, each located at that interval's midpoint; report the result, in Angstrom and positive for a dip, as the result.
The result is -4.1 Angstrom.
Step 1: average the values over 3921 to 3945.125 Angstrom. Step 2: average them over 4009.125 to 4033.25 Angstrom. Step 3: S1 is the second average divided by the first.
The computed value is 0.46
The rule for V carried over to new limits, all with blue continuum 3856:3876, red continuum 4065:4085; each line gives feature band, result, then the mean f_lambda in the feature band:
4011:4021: 5.57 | 4.32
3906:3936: 0.65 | 11.4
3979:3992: 2.20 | 8.62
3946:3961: 1.12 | 10.2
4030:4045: 0.97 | 8.71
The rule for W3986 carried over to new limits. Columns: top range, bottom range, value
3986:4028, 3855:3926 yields 0.57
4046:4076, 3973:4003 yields 1.15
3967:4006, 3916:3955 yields 0.83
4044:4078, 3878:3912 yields 0.89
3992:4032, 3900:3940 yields 0.58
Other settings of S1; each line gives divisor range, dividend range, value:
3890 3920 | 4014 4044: 0.51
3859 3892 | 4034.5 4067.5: 0.80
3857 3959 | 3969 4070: 0.71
